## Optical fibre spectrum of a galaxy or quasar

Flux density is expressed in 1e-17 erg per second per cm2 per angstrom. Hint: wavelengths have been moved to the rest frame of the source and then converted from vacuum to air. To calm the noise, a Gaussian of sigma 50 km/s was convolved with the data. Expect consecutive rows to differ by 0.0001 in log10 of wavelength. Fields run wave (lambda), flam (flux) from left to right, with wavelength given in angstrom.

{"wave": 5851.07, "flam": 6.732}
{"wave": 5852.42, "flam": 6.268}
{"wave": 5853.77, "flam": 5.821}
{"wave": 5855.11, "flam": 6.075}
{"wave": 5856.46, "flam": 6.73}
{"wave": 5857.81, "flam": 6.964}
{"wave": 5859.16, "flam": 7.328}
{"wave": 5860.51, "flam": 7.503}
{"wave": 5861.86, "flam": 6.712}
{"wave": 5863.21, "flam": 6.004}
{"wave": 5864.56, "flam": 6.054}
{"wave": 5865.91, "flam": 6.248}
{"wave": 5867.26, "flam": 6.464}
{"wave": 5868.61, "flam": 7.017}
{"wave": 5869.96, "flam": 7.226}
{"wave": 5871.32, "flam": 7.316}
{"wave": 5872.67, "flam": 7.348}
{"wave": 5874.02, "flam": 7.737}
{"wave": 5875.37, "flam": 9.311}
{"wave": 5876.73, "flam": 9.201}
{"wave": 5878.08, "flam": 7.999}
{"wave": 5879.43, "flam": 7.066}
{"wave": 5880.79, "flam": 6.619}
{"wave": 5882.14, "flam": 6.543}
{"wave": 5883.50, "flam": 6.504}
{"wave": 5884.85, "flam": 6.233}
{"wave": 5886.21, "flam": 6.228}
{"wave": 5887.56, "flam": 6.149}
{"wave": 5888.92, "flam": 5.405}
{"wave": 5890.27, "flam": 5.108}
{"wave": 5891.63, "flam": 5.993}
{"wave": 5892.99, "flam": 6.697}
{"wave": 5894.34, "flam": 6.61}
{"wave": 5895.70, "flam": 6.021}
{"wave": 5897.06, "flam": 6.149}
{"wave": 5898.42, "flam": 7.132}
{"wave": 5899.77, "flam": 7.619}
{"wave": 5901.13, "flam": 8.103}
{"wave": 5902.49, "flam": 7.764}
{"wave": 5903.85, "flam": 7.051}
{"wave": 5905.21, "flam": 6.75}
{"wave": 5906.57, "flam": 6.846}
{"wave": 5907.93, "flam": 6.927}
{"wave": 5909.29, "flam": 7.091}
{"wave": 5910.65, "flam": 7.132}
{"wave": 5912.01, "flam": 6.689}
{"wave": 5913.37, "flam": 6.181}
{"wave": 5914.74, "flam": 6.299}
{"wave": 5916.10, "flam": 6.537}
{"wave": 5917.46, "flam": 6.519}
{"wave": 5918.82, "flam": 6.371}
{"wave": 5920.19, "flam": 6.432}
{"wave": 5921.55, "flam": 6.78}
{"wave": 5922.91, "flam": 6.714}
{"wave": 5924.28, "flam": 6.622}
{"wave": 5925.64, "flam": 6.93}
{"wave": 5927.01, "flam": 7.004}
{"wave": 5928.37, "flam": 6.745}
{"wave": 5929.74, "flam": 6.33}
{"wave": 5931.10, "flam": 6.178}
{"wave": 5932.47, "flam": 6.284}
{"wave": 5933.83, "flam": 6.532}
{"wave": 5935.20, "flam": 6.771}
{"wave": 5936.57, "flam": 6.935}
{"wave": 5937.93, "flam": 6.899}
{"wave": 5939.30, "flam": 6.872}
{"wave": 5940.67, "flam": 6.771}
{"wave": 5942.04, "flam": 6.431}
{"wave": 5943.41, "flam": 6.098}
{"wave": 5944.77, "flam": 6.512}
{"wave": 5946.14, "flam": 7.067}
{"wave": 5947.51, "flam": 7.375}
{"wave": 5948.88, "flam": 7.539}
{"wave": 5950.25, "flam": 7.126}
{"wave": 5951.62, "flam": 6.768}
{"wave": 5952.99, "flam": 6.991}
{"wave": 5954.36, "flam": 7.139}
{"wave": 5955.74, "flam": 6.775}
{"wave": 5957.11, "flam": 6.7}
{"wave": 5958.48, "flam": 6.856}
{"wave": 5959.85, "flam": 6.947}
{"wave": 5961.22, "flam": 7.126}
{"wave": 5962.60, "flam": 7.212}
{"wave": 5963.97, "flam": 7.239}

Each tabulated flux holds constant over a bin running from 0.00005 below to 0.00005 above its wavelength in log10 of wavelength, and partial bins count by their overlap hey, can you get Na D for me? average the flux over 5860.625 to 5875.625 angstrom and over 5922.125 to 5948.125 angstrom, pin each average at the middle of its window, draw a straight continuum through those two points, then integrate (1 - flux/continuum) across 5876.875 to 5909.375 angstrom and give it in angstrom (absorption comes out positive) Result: 0.7 angstrom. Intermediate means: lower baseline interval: 6.99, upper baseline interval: 6.69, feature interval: 6.73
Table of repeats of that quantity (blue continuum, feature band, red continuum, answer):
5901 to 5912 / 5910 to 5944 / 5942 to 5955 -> 2.1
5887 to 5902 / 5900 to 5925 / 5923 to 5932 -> -1.1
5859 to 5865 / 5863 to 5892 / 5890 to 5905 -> -0.4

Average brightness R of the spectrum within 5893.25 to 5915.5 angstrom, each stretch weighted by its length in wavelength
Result 6.89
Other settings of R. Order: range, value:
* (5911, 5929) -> 6.61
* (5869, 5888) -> 7.26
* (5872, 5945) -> 6.78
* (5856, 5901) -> 6.84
